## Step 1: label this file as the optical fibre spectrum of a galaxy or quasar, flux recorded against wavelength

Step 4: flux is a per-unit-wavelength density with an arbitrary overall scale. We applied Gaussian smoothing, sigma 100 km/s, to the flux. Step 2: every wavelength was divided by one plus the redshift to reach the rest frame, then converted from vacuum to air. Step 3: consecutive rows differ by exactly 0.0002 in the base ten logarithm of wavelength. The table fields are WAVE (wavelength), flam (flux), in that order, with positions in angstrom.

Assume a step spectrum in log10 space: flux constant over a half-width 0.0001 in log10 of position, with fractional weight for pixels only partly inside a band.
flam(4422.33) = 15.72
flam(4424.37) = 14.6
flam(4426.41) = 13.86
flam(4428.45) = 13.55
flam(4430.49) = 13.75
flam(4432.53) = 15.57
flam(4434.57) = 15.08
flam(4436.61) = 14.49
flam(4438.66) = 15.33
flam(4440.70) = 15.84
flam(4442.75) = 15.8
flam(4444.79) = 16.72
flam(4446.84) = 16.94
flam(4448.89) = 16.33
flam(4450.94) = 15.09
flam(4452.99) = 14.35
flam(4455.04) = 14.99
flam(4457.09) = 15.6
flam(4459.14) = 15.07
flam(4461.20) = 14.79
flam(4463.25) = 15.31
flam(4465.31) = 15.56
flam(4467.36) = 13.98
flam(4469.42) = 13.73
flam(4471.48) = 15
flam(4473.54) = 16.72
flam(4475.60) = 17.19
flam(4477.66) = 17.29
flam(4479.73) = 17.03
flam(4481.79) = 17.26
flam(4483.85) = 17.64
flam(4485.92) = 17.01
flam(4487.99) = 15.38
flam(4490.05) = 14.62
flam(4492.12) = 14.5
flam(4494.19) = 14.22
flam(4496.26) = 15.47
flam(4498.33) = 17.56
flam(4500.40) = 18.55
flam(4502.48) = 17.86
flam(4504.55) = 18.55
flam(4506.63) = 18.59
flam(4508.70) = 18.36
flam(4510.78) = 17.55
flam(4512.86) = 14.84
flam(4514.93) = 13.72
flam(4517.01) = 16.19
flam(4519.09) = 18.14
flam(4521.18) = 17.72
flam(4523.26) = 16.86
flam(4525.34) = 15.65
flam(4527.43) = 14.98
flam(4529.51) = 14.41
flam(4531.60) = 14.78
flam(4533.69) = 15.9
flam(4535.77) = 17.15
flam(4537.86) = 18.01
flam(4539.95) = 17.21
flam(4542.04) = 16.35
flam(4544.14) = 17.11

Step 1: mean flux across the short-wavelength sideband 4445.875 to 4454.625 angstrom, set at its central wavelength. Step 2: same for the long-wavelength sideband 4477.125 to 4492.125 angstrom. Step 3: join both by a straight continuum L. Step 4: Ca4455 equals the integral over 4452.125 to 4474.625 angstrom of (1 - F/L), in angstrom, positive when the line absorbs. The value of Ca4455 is 1.3 angstrom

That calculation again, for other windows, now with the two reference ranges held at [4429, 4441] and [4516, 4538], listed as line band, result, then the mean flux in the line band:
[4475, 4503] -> -1.4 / 16.5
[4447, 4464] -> -0.1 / 15.3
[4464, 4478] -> -0.1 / 15.6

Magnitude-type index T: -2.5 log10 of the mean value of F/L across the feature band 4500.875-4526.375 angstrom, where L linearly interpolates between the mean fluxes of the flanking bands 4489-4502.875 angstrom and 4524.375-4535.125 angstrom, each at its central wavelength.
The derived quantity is -0.09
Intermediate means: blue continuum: 16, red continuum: 15.2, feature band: 17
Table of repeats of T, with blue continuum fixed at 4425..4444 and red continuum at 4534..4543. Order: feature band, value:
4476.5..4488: -0.079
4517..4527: -0.008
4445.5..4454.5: -0.036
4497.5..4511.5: -0.114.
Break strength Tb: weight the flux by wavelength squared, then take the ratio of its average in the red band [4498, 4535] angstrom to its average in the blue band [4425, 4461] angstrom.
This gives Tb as 1.13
